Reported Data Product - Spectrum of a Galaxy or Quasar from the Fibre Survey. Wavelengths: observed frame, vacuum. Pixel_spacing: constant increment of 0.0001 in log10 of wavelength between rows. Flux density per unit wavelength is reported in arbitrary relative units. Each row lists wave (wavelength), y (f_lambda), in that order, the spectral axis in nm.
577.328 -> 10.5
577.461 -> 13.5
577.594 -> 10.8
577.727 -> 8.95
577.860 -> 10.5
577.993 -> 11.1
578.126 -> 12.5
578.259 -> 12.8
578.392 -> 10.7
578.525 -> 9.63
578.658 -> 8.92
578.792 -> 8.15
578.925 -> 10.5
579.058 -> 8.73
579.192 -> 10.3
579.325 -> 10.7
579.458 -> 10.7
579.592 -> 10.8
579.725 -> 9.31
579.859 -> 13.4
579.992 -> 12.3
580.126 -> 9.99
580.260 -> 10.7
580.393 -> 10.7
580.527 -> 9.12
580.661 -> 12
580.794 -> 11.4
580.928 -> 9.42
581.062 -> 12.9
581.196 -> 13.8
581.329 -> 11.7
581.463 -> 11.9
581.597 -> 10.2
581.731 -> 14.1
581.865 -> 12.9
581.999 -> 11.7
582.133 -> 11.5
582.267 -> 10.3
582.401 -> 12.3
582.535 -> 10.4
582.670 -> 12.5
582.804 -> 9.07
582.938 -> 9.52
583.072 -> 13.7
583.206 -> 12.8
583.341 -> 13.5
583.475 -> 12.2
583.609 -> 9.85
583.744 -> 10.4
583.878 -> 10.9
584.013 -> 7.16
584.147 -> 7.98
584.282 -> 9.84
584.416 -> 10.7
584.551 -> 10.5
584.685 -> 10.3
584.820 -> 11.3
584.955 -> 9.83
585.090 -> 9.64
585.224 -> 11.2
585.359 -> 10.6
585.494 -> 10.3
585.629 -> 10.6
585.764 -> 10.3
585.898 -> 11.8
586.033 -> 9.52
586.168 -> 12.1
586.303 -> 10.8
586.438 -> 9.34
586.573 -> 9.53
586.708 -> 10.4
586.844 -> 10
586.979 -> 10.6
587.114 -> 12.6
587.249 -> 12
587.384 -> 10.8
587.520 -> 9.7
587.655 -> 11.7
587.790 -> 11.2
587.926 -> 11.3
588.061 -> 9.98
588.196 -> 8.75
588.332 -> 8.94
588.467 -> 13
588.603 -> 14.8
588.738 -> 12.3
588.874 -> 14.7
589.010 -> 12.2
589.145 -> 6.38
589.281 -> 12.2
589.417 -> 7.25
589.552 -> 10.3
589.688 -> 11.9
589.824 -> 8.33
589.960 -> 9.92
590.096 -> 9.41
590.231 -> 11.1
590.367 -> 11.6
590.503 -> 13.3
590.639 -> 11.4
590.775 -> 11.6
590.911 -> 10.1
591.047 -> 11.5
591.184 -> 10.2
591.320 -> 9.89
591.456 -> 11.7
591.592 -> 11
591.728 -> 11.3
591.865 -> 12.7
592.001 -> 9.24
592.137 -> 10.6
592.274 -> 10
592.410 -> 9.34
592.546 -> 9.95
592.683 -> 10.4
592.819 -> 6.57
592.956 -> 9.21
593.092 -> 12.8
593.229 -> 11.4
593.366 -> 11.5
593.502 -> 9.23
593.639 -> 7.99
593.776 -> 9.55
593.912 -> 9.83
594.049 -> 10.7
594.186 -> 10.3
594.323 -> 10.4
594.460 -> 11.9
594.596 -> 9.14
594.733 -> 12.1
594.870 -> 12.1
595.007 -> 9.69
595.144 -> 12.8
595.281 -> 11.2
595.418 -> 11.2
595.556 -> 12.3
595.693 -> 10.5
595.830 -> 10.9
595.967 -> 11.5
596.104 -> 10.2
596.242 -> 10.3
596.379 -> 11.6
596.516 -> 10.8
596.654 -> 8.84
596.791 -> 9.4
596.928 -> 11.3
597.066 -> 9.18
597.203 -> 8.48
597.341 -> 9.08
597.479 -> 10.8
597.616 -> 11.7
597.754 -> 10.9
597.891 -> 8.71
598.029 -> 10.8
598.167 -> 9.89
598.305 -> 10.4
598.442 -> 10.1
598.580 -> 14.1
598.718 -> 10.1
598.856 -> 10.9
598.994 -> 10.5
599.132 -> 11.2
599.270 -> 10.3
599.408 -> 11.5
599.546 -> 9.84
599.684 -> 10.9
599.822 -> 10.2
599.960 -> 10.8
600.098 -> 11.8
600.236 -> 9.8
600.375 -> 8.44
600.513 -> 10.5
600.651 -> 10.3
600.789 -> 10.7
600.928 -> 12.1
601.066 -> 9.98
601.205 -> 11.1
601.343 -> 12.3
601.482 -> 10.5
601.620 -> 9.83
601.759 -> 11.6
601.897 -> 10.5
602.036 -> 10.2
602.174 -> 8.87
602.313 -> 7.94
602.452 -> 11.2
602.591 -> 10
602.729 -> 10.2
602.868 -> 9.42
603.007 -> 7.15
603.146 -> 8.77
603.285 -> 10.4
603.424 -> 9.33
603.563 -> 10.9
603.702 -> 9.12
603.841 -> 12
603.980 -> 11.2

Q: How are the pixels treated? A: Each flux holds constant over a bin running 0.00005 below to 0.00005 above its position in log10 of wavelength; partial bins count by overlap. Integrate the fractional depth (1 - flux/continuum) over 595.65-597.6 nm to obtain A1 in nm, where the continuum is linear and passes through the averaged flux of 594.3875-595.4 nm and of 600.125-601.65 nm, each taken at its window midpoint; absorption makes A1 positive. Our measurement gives 0.15 nm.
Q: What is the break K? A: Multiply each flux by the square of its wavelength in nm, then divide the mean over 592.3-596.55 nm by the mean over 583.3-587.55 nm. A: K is 1.0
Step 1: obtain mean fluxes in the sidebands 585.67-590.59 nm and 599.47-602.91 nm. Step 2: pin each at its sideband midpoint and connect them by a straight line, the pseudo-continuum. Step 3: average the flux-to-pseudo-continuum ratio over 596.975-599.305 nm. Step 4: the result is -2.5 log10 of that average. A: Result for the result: 0.005 mag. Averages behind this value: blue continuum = 10.8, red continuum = 10.4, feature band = 10.4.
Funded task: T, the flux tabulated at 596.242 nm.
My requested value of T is 10.3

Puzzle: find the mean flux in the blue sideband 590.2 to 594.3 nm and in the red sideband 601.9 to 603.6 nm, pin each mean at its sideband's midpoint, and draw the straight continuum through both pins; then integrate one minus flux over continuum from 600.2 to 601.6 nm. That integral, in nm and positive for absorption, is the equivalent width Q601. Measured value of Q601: -0.12 nm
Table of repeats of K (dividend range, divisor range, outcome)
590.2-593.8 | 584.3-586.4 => 1.02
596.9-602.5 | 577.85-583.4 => 1.00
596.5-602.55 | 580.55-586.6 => 1.00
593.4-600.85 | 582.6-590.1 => 1.02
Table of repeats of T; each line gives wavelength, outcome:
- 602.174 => 8.87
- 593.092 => 12.8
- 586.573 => 9.53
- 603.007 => 7.15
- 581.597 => 10.2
